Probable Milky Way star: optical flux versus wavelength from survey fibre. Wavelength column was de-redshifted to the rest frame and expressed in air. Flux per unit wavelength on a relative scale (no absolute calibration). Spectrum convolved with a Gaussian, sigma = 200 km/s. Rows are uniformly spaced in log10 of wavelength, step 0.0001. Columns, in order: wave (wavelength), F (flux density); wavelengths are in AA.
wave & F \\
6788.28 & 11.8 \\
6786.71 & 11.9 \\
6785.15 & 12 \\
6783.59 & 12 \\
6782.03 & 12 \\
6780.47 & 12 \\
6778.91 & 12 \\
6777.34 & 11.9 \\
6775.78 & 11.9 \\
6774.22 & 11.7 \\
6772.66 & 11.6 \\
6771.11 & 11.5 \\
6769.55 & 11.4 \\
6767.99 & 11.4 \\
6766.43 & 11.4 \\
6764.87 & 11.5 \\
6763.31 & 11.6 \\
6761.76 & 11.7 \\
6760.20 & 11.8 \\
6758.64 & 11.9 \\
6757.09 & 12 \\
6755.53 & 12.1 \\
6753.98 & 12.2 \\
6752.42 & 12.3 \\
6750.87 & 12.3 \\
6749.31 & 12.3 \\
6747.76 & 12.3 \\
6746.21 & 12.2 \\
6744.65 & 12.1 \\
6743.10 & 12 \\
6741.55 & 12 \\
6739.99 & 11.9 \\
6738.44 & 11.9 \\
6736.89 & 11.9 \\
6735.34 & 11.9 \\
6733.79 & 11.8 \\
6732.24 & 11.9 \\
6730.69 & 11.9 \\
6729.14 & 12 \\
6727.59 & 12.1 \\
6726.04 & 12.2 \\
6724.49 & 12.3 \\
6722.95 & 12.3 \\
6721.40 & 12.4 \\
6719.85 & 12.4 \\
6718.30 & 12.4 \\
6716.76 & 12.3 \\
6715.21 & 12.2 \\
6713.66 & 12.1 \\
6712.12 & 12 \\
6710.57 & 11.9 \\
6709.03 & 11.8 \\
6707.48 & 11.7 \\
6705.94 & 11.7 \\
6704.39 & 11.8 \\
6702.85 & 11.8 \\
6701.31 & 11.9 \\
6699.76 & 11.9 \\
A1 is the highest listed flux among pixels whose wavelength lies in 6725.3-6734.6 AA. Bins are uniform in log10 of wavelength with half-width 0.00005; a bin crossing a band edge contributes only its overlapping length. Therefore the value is 12.2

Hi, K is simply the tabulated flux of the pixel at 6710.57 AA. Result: 11.9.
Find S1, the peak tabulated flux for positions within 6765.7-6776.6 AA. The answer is 11.9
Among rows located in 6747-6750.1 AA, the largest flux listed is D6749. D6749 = 12.3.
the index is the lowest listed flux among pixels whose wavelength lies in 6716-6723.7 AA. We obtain 12.3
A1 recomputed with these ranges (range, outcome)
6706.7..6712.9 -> 12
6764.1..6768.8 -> 11.5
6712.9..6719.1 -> 12.4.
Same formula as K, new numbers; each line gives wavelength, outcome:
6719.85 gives 12.4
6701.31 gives 11.9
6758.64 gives 11.9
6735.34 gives 11.9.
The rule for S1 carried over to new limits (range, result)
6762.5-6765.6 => 11.6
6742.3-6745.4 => 12.1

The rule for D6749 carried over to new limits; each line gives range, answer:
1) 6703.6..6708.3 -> 11.8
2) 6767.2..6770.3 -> 11.4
